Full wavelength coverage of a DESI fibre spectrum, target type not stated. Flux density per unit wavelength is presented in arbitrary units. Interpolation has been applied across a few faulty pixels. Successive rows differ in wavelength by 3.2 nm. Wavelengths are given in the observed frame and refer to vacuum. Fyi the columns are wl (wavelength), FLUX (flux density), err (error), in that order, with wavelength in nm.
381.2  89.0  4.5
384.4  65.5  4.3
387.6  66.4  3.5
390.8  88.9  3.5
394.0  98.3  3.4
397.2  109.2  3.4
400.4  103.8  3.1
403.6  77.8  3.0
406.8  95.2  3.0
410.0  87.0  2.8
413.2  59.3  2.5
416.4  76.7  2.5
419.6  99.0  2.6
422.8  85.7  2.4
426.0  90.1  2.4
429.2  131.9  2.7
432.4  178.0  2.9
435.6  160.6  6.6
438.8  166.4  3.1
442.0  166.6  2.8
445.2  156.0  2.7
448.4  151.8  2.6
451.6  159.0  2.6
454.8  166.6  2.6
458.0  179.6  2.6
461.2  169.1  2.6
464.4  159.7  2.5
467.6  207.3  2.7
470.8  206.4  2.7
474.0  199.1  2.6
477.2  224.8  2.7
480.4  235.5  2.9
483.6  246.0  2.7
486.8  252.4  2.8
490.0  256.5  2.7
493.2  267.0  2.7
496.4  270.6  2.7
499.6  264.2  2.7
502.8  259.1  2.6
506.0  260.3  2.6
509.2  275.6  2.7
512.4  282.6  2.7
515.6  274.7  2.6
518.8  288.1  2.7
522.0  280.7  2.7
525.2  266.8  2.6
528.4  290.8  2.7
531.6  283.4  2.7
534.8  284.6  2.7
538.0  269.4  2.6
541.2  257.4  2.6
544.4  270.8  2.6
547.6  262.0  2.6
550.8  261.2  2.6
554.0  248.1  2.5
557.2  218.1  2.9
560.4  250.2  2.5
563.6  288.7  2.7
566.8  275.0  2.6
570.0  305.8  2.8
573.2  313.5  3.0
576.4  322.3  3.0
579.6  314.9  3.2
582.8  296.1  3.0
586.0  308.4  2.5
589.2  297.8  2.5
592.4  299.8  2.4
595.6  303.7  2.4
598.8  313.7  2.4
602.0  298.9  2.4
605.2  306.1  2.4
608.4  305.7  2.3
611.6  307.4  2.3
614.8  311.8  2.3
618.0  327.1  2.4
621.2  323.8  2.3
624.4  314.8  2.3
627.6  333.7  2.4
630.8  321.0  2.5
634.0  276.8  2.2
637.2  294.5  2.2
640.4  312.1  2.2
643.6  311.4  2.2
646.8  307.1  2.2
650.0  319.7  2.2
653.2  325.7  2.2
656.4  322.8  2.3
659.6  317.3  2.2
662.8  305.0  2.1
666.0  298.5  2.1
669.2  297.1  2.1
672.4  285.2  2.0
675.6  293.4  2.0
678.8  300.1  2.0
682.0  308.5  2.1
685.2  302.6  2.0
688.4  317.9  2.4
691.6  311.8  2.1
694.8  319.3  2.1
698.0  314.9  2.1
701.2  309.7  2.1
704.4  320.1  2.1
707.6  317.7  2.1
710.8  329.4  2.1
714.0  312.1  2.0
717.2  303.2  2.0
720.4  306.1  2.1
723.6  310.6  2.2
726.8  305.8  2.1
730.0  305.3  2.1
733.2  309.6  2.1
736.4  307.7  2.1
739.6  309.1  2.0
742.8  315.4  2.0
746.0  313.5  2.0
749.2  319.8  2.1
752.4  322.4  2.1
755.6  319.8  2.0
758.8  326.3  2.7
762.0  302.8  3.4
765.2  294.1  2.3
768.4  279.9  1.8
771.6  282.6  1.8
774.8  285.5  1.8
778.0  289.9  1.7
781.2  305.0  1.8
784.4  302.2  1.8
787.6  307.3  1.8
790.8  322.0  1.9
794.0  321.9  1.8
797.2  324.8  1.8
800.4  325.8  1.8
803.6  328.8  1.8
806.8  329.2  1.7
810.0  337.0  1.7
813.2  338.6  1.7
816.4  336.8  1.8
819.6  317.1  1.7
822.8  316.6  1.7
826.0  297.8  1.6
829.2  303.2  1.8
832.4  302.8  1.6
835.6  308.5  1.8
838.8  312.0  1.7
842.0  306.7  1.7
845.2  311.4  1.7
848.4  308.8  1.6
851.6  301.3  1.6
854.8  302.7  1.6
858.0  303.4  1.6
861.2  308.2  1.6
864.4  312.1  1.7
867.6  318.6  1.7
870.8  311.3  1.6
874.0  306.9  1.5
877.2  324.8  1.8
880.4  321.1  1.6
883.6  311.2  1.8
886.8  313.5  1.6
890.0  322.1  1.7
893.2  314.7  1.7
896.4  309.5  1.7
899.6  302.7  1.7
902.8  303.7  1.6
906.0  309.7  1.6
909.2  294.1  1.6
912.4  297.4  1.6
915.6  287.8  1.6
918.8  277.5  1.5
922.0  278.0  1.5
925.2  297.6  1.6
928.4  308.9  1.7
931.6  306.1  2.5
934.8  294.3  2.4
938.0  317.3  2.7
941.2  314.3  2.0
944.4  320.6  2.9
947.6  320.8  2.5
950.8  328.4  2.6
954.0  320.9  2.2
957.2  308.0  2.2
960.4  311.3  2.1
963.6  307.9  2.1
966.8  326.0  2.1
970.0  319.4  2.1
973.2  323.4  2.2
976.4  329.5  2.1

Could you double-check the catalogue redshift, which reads 0.08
